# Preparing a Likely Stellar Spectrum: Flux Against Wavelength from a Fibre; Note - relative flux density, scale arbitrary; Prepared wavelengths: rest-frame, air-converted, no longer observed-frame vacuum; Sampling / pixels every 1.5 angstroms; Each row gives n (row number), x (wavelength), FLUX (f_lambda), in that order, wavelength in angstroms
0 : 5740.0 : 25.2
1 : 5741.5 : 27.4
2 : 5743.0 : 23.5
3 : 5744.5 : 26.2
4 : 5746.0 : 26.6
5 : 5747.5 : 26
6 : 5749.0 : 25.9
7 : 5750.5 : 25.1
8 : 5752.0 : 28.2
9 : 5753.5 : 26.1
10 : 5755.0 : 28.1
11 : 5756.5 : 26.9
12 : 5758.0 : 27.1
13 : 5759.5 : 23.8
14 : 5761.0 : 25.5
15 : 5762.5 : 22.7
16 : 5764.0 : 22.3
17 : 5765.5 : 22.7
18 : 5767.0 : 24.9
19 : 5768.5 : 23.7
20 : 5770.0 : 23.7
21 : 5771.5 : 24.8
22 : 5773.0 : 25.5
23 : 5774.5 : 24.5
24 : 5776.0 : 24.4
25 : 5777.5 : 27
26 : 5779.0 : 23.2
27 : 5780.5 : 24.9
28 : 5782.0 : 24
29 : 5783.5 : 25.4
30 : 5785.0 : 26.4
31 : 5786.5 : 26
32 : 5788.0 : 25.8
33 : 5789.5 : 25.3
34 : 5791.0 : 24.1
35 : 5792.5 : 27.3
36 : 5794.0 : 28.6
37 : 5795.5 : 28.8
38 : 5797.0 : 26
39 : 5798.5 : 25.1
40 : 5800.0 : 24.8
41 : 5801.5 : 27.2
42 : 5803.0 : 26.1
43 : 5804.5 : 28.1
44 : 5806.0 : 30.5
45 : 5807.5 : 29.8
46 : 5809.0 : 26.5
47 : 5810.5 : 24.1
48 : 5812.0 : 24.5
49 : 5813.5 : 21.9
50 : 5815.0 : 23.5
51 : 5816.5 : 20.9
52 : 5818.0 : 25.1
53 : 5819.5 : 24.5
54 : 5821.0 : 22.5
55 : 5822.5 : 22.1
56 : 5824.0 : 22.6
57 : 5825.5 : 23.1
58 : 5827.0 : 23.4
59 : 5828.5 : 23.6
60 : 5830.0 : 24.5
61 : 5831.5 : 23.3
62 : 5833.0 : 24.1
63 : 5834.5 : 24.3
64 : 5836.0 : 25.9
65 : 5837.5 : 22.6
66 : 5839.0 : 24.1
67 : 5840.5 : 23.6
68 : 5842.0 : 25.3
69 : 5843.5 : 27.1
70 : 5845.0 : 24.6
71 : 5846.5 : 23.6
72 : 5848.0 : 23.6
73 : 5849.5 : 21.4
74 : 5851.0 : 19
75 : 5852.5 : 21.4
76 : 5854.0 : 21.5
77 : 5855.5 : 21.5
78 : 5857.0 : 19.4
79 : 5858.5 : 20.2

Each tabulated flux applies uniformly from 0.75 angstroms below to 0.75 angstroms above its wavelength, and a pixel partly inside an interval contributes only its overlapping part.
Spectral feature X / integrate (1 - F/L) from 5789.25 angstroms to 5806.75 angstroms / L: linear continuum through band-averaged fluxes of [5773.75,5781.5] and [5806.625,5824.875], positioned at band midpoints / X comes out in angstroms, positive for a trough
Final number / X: -1.8 angstroms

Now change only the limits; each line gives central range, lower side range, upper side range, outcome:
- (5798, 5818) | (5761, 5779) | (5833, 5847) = -0.99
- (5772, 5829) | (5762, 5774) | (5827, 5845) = -2.63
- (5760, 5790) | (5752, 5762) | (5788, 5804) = 1.93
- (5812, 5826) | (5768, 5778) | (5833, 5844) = 0.94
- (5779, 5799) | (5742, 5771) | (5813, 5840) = -1.22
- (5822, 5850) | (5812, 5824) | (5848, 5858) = -2.51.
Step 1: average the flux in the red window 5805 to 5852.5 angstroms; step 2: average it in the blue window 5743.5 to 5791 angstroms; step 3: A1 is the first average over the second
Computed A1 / 1.0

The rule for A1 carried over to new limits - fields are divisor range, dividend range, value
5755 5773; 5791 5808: 1.11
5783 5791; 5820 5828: 0.89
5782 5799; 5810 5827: 0.88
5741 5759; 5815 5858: 0.88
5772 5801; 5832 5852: 0.93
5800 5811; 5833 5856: 0.85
